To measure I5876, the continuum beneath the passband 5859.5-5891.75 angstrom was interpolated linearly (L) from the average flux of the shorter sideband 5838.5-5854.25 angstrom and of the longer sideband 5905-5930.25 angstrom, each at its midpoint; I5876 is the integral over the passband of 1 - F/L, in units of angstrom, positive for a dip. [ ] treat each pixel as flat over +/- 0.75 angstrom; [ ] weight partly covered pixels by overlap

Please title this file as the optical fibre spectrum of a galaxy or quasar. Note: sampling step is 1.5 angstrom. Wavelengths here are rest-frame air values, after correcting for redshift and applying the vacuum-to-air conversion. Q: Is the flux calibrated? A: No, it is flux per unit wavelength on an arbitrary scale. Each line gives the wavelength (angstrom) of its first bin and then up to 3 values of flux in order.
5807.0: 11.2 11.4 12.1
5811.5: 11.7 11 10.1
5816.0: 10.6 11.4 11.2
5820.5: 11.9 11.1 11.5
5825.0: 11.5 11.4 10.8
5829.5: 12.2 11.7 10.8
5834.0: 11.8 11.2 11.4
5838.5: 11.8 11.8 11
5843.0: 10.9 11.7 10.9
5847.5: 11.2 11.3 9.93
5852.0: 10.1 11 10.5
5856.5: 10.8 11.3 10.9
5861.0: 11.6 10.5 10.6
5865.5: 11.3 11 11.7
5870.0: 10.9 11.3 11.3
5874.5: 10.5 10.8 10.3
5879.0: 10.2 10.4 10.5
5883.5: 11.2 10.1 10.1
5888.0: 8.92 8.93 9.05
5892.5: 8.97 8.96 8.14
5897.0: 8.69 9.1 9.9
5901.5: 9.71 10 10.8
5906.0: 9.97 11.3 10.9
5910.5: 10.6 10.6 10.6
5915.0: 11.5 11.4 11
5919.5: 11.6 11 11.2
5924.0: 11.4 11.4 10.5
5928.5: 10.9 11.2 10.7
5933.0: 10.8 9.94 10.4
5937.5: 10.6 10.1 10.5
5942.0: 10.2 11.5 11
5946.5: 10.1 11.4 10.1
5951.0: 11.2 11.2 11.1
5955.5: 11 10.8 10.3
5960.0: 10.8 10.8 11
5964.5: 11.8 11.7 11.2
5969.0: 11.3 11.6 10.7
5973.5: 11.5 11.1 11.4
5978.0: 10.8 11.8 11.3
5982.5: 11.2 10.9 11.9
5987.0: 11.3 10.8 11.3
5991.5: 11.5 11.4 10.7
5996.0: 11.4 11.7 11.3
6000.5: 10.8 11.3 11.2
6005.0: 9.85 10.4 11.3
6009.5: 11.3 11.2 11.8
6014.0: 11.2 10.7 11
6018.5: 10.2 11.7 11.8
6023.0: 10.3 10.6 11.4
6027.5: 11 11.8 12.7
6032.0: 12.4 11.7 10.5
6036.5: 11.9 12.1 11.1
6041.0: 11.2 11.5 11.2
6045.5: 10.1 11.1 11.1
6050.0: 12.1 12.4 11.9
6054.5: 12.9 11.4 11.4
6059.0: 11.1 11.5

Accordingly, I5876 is 1.38 angstrom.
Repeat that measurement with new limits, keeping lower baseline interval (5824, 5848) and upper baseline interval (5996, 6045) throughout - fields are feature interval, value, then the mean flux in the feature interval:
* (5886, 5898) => 2.5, 8.95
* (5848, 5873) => 0.9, 10.9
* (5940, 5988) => 0.9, 11.1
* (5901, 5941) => 1.9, 10.8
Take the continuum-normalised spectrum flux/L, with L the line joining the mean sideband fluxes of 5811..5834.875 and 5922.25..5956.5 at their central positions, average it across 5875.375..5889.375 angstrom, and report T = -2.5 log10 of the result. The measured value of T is 0.08 mag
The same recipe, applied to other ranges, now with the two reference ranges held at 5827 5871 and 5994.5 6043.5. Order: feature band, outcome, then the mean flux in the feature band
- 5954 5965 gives 0.03 mag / 10.9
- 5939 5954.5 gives 0.04 mag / 10.8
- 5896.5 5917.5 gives 0.08 mag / 10.4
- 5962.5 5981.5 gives -0.01 mag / 11.3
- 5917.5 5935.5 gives 0.02 mag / 11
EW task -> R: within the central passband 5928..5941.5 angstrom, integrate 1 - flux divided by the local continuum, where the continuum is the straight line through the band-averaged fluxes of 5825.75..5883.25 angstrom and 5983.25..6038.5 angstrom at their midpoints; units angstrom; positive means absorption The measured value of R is 0.7 angstrom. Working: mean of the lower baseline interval 11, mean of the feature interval 10.6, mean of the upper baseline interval 11.2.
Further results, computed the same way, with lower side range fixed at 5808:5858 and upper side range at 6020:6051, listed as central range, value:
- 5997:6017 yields 0.5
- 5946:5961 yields 0.7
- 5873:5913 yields 4.6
